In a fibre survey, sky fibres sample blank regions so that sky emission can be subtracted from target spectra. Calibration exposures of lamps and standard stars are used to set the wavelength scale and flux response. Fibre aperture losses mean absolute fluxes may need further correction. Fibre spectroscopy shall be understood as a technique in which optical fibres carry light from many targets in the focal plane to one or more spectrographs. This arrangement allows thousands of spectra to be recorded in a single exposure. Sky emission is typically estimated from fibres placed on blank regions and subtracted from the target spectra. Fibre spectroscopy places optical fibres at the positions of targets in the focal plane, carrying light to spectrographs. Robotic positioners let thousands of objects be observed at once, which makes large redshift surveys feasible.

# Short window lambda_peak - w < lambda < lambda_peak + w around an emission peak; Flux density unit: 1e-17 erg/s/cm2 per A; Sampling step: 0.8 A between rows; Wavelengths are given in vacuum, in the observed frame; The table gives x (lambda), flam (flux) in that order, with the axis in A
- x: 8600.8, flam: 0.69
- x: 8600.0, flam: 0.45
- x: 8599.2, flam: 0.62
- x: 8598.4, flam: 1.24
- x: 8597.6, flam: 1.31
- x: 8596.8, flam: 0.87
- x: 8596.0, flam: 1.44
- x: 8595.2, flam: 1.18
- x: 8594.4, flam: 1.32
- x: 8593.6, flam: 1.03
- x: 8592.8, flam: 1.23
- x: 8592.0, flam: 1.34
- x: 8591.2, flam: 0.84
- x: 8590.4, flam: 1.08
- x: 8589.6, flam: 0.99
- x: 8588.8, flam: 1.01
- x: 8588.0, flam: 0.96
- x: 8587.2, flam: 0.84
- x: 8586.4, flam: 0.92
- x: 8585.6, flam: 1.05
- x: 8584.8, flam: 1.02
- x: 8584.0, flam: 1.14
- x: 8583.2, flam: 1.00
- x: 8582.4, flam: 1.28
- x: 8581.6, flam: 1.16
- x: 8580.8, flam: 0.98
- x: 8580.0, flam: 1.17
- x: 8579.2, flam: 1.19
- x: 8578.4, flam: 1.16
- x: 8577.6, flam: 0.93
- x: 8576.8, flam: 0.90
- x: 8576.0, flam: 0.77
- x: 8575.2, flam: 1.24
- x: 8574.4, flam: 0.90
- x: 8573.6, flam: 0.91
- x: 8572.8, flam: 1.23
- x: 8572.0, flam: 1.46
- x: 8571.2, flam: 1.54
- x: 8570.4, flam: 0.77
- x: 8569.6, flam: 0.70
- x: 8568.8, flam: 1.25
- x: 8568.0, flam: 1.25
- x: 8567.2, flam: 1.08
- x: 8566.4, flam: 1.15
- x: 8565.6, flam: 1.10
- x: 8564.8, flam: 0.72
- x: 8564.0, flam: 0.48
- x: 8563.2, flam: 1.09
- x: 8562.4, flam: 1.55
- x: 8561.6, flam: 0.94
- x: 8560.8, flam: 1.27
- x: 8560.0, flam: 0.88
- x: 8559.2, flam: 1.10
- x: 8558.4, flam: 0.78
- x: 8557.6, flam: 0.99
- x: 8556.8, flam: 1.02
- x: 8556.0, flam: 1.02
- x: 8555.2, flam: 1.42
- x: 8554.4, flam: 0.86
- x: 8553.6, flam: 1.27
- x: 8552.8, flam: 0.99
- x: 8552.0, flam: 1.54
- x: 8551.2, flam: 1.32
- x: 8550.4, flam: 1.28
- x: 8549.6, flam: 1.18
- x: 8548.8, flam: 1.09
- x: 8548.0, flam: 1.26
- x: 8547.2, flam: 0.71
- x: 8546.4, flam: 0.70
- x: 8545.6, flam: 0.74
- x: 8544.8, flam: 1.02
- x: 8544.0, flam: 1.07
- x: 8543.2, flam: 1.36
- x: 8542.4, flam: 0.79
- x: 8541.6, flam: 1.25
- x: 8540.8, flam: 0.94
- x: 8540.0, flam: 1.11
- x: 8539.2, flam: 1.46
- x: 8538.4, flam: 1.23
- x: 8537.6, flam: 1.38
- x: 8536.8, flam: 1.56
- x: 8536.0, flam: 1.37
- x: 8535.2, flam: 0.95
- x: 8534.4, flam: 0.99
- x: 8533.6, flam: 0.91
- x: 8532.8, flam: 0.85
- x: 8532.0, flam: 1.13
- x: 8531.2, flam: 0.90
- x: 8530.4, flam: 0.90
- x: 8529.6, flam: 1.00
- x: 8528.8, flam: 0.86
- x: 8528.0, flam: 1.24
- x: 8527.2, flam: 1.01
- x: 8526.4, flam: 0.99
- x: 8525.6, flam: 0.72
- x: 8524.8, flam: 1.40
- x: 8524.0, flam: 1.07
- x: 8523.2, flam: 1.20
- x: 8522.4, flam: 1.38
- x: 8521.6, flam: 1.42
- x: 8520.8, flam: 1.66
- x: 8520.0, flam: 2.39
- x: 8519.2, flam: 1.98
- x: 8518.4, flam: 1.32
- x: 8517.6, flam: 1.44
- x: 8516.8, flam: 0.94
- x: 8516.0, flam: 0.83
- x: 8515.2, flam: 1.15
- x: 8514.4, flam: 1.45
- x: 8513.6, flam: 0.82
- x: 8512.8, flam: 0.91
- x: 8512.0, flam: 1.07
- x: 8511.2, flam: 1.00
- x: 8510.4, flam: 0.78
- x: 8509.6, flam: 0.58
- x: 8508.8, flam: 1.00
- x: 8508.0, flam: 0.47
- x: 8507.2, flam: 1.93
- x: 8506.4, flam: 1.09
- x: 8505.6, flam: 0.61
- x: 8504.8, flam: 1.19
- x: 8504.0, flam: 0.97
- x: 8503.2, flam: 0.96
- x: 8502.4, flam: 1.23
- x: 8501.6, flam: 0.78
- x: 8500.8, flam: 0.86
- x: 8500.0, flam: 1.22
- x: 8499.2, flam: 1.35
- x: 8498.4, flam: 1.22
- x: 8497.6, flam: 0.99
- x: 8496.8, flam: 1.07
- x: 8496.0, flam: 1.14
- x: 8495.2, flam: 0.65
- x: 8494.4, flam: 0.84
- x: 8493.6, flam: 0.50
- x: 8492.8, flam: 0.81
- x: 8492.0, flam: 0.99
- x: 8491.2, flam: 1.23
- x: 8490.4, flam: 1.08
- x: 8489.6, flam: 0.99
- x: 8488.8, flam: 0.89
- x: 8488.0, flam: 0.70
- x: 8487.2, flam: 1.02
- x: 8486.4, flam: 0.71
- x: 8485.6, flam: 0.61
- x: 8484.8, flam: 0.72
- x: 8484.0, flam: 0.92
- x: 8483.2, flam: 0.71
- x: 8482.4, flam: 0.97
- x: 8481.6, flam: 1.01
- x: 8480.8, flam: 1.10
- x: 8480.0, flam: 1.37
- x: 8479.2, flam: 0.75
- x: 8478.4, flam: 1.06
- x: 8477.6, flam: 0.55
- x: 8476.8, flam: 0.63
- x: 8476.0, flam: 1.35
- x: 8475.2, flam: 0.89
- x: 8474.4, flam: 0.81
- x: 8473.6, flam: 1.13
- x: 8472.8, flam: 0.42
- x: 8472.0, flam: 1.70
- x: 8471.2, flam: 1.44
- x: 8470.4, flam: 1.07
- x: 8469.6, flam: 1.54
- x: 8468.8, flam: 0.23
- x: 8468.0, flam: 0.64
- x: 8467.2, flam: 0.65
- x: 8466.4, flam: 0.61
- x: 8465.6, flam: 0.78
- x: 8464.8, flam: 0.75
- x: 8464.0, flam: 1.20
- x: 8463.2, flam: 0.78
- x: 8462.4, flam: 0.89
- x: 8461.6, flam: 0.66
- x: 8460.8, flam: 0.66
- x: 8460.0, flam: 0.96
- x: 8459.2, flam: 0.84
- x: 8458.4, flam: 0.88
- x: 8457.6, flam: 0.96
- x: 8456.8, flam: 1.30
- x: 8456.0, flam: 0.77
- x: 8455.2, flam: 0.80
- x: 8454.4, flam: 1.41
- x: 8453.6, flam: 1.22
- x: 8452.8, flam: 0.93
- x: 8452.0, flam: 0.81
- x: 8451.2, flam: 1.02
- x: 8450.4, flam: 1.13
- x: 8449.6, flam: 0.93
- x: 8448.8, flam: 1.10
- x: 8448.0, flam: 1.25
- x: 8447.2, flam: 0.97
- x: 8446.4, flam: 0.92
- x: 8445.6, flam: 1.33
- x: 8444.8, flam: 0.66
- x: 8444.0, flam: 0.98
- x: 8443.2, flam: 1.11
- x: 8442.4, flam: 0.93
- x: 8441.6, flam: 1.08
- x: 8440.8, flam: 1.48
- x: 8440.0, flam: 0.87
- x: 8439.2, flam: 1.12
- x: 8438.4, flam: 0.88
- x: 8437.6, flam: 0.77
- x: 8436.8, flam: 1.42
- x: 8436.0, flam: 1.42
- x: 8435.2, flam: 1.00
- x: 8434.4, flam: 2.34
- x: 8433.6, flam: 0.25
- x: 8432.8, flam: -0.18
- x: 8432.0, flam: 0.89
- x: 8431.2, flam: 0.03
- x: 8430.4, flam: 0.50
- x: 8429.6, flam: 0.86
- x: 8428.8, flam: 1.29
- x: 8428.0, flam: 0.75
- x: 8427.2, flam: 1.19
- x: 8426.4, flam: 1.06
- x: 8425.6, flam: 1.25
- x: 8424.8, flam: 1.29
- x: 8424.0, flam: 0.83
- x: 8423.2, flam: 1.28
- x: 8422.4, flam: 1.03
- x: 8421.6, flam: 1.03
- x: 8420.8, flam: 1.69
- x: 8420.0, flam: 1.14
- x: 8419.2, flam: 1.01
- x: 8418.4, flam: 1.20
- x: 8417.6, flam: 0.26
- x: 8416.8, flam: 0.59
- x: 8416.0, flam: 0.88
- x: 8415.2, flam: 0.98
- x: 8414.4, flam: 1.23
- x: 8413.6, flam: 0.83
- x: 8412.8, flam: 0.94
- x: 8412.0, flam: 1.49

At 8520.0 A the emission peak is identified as [S II]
